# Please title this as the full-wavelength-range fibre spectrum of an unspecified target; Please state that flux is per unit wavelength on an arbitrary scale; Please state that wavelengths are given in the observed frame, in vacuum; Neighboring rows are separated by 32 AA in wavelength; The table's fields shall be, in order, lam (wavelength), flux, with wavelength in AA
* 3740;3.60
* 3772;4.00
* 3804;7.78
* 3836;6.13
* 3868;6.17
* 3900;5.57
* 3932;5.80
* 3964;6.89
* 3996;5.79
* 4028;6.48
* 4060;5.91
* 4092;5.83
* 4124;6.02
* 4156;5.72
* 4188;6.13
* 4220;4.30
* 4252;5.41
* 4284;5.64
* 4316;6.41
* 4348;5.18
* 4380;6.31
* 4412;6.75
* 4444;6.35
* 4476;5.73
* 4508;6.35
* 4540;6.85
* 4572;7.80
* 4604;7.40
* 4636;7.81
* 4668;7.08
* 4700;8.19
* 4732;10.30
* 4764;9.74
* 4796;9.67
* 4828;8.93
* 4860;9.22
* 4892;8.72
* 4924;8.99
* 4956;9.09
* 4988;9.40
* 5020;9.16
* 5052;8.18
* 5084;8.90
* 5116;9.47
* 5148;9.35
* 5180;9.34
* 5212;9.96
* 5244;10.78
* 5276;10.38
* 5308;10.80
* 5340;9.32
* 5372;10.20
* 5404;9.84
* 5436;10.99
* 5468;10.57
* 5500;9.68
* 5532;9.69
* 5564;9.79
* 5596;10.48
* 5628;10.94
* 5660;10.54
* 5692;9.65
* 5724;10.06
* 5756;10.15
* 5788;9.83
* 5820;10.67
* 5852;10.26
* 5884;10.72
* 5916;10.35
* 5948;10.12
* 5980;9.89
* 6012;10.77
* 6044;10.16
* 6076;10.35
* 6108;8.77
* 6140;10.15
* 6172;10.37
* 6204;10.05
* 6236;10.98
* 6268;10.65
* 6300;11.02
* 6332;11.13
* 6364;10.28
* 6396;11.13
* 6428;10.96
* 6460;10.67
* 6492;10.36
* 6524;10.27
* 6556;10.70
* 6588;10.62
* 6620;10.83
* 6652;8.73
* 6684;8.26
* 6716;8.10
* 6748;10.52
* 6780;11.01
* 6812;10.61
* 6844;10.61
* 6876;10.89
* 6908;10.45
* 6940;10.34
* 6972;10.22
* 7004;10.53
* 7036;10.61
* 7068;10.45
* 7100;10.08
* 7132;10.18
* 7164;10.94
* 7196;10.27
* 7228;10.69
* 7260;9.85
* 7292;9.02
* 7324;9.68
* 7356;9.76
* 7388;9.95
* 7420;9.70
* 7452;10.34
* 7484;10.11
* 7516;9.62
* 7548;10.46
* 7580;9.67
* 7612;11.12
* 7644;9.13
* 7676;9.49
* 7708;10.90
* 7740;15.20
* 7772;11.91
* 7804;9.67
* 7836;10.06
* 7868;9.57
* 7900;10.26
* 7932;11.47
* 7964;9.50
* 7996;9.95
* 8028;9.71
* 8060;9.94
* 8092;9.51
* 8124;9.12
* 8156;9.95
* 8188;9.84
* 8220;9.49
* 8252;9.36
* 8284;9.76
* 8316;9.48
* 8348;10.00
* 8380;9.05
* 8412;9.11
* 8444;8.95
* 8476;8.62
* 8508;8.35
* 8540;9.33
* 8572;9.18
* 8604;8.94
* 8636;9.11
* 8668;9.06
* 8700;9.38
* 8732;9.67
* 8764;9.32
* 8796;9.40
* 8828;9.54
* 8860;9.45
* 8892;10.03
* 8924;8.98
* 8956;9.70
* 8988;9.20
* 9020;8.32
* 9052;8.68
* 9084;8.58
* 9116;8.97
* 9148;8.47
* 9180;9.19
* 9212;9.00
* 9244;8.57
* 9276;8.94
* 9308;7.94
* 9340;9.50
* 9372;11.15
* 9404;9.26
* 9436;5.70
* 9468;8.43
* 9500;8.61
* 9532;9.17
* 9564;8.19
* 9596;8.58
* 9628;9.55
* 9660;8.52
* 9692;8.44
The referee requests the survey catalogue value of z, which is 0.179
